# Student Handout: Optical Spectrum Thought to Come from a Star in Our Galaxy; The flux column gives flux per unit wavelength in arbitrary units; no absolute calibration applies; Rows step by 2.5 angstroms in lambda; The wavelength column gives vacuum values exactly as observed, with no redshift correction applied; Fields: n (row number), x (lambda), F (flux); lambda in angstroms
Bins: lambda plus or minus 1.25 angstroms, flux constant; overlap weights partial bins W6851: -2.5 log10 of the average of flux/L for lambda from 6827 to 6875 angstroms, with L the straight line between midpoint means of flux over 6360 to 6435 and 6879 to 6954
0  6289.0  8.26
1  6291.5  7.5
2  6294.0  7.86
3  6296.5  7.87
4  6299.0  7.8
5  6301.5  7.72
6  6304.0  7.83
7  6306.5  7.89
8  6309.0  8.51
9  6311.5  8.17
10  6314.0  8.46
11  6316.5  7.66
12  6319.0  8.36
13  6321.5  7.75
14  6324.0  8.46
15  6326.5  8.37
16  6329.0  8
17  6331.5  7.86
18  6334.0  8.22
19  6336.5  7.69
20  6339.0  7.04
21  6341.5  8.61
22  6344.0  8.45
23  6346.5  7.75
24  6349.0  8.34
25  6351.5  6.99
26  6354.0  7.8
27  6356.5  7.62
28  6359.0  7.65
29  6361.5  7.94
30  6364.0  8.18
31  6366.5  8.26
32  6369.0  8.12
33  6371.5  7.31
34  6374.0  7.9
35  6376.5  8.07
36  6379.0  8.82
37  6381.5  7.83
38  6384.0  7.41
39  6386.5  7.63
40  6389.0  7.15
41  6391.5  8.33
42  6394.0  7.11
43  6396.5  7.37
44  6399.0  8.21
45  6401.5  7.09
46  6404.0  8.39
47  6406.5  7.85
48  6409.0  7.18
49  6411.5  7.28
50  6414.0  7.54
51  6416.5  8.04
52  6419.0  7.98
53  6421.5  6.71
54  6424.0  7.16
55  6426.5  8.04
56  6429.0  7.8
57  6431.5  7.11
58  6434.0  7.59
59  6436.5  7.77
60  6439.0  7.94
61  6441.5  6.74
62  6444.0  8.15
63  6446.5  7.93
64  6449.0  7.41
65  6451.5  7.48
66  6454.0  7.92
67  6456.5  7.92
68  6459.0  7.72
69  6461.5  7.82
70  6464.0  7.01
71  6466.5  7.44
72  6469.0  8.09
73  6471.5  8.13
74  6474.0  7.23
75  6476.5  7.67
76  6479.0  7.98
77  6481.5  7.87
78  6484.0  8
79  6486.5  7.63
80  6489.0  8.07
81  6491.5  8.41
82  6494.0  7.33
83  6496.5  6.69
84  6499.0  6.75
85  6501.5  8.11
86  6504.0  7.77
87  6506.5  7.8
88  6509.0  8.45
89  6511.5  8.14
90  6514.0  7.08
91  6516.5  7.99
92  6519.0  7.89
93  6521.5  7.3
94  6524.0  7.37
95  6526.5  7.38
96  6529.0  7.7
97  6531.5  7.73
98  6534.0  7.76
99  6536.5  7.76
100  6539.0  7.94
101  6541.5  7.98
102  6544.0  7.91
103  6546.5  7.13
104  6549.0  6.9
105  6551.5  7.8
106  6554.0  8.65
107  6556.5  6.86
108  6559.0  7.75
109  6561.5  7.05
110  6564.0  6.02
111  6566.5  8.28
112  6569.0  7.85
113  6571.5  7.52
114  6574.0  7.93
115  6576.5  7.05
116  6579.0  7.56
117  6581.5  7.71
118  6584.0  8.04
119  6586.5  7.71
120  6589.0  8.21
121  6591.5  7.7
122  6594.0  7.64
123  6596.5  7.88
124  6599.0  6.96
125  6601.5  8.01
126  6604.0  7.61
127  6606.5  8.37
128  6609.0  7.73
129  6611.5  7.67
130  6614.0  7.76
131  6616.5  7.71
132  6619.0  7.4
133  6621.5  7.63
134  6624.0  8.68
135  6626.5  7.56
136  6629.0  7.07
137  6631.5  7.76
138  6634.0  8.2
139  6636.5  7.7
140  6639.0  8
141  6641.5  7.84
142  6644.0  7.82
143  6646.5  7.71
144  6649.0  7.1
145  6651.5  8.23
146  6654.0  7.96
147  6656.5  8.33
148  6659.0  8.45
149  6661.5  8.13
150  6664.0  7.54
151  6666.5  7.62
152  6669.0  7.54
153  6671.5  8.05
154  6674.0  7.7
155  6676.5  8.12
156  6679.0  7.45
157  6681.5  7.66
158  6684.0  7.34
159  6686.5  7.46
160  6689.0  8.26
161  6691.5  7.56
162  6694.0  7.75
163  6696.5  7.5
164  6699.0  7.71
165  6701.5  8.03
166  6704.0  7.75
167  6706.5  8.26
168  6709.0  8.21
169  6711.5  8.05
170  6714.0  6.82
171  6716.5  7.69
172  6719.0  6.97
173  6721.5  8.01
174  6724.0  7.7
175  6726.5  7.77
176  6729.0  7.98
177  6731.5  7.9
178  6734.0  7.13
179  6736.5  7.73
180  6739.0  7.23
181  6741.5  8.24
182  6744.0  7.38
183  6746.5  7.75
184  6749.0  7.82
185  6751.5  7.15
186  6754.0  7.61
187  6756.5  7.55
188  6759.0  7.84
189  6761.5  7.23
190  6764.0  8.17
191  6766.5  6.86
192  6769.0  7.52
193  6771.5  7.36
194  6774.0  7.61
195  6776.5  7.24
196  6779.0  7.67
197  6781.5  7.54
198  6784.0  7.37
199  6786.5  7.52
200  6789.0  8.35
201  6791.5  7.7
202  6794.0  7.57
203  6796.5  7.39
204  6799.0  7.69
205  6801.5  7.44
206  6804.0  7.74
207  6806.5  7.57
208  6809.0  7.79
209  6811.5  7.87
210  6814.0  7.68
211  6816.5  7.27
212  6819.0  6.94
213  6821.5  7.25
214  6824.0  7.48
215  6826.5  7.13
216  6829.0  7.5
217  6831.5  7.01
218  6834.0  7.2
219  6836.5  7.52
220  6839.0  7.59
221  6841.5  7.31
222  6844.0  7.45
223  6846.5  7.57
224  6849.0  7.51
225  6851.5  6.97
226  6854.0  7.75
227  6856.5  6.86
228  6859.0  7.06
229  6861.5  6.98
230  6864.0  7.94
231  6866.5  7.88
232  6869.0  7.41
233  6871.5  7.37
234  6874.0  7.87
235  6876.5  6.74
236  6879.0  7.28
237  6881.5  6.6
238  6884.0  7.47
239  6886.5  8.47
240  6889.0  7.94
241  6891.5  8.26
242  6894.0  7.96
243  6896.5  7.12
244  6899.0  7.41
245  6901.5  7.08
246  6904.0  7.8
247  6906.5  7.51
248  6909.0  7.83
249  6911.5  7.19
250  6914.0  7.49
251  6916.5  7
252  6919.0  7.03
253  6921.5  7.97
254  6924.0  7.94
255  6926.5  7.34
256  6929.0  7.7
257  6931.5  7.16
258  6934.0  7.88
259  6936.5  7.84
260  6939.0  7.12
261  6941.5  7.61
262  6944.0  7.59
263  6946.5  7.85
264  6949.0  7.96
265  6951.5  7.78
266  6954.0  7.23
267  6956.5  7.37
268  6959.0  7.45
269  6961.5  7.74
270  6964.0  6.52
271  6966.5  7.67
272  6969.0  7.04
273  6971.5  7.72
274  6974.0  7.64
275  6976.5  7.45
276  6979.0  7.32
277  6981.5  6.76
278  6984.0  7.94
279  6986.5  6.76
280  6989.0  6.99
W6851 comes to 0.03 mag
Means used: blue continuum 7.71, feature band 7.4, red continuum 7.57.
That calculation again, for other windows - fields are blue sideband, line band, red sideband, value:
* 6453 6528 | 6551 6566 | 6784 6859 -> 0.04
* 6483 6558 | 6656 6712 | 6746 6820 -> -0.03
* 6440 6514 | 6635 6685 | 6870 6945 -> -0.03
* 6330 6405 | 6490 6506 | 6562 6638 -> 0.03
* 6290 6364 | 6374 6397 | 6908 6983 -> 0.02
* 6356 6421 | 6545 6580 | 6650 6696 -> 0.05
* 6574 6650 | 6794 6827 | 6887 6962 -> 0.02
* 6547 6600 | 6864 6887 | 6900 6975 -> 0.01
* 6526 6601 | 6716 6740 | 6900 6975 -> -0.01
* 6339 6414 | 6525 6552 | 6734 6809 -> 0.01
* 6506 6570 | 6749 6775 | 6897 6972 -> 0.01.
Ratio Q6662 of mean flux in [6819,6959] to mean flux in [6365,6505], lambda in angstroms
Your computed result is 0.97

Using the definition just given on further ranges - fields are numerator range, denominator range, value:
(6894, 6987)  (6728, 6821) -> 0.99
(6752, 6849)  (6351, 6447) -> 0.97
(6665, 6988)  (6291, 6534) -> 0.97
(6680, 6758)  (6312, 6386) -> 0.96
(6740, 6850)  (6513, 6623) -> 0.98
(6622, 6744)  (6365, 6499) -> 1.01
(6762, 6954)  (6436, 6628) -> 0.98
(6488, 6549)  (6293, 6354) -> 0.96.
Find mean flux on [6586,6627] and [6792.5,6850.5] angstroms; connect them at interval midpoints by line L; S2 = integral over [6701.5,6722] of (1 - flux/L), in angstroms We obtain -0.3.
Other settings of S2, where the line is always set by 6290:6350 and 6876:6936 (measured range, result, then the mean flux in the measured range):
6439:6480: 1.1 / 7.67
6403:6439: 1.4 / 7.61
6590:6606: 0.2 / 7.68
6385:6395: 0.5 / 7.56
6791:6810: 0.0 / 7.61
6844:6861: 0.6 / 7.29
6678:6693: 0.1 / 7.63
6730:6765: 0.1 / 7.62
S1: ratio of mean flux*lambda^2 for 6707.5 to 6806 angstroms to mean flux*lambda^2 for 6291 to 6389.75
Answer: 1.1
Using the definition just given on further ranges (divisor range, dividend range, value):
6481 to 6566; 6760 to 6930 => 1.08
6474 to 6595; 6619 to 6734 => 1.06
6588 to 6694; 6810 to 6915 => 1.02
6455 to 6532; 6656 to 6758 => 1.07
